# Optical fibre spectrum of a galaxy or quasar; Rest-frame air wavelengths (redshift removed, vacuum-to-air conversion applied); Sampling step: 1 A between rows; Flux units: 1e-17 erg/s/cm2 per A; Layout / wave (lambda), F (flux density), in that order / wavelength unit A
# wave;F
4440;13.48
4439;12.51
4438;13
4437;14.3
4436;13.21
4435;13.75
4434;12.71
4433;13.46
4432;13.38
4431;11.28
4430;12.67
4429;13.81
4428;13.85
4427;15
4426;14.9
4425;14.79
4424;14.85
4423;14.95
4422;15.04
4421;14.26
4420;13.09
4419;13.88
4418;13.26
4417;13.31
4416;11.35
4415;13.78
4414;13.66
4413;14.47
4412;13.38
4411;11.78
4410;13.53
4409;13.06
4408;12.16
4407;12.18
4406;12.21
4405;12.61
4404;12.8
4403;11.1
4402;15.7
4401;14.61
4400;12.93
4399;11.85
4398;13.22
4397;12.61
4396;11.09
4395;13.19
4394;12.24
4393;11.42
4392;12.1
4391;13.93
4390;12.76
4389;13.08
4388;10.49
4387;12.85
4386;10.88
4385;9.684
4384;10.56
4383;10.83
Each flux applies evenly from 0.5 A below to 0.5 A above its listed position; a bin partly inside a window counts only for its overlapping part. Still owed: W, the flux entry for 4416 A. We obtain 11.35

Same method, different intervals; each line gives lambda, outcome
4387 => 12.85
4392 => 12.1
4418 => 13.26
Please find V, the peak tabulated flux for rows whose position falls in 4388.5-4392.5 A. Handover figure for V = 13.93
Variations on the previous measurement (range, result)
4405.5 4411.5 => 13.53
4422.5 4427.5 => 15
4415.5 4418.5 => 13.31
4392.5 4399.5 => 13.22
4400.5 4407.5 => 15.7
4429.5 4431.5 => 12.67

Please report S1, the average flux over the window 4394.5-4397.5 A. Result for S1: 12.3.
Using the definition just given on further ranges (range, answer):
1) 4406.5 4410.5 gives 12.7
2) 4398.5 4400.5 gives 12.4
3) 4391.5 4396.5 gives 12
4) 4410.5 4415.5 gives 13.4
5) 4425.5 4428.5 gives 14.6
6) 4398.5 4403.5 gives 13.2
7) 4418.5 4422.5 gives 14.1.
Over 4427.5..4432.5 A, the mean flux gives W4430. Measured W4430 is 13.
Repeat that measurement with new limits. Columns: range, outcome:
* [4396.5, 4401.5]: 13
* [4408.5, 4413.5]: 13.2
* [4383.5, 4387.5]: 11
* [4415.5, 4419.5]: 13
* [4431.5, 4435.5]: 13.3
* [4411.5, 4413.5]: 13.9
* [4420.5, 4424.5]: 14.8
